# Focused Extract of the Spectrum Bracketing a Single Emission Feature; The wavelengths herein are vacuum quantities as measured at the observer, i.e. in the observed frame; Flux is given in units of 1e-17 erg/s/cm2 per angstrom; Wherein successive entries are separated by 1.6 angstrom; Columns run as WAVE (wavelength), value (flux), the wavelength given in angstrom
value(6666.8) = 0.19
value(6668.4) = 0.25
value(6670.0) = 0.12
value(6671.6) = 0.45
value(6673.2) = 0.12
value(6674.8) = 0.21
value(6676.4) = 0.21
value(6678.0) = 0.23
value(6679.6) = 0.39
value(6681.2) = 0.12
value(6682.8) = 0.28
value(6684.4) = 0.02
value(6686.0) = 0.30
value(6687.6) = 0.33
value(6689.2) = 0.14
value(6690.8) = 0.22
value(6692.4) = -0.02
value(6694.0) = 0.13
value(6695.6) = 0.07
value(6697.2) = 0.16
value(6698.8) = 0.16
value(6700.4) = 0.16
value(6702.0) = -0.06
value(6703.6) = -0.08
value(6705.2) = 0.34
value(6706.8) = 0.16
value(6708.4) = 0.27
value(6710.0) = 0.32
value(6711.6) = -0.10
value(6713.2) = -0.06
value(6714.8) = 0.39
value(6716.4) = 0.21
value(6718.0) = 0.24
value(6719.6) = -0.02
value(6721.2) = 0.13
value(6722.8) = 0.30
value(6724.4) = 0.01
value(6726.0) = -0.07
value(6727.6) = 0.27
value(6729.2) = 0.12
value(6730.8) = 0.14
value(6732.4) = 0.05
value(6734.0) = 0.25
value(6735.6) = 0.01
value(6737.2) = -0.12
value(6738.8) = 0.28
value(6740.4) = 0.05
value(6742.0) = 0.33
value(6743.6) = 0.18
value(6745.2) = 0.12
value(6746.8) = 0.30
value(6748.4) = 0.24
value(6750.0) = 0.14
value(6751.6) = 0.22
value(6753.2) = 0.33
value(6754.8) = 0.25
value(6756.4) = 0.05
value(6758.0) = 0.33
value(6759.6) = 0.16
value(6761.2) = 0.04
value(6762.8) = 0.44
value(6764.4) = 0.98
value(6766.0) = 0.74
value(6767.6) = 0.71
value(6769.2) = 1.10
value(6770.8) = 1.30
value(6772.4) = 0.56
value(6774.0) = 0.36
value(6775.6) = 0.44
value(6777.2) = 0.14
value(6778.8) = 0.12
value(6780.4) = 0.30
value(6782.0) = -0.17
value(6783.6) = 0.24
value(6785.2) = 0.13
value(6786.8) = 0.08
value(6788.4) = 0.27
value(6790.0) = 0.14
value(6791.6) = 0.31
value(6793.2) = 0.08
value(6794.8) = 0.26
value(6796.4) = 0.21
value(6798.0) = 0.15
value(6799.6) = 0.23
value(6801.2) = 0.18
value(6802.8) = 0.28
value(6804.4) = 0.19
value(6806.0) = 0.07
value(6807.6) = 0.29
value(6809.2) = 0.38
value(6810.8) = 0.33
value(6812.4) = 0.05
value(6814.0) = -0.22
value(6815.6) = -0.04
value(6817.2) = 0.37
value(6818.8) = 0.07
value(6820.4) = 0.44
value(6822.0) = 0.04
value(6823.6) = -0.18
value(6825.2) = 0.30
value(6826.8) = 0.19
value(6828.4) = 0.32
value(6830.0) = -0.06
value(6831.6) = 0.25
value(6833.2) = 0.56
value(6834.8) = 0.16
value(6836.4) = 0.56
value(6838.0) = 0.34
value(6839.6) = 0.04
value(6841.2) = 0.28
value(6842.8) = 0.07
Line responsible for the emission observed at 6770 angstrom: [O II]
